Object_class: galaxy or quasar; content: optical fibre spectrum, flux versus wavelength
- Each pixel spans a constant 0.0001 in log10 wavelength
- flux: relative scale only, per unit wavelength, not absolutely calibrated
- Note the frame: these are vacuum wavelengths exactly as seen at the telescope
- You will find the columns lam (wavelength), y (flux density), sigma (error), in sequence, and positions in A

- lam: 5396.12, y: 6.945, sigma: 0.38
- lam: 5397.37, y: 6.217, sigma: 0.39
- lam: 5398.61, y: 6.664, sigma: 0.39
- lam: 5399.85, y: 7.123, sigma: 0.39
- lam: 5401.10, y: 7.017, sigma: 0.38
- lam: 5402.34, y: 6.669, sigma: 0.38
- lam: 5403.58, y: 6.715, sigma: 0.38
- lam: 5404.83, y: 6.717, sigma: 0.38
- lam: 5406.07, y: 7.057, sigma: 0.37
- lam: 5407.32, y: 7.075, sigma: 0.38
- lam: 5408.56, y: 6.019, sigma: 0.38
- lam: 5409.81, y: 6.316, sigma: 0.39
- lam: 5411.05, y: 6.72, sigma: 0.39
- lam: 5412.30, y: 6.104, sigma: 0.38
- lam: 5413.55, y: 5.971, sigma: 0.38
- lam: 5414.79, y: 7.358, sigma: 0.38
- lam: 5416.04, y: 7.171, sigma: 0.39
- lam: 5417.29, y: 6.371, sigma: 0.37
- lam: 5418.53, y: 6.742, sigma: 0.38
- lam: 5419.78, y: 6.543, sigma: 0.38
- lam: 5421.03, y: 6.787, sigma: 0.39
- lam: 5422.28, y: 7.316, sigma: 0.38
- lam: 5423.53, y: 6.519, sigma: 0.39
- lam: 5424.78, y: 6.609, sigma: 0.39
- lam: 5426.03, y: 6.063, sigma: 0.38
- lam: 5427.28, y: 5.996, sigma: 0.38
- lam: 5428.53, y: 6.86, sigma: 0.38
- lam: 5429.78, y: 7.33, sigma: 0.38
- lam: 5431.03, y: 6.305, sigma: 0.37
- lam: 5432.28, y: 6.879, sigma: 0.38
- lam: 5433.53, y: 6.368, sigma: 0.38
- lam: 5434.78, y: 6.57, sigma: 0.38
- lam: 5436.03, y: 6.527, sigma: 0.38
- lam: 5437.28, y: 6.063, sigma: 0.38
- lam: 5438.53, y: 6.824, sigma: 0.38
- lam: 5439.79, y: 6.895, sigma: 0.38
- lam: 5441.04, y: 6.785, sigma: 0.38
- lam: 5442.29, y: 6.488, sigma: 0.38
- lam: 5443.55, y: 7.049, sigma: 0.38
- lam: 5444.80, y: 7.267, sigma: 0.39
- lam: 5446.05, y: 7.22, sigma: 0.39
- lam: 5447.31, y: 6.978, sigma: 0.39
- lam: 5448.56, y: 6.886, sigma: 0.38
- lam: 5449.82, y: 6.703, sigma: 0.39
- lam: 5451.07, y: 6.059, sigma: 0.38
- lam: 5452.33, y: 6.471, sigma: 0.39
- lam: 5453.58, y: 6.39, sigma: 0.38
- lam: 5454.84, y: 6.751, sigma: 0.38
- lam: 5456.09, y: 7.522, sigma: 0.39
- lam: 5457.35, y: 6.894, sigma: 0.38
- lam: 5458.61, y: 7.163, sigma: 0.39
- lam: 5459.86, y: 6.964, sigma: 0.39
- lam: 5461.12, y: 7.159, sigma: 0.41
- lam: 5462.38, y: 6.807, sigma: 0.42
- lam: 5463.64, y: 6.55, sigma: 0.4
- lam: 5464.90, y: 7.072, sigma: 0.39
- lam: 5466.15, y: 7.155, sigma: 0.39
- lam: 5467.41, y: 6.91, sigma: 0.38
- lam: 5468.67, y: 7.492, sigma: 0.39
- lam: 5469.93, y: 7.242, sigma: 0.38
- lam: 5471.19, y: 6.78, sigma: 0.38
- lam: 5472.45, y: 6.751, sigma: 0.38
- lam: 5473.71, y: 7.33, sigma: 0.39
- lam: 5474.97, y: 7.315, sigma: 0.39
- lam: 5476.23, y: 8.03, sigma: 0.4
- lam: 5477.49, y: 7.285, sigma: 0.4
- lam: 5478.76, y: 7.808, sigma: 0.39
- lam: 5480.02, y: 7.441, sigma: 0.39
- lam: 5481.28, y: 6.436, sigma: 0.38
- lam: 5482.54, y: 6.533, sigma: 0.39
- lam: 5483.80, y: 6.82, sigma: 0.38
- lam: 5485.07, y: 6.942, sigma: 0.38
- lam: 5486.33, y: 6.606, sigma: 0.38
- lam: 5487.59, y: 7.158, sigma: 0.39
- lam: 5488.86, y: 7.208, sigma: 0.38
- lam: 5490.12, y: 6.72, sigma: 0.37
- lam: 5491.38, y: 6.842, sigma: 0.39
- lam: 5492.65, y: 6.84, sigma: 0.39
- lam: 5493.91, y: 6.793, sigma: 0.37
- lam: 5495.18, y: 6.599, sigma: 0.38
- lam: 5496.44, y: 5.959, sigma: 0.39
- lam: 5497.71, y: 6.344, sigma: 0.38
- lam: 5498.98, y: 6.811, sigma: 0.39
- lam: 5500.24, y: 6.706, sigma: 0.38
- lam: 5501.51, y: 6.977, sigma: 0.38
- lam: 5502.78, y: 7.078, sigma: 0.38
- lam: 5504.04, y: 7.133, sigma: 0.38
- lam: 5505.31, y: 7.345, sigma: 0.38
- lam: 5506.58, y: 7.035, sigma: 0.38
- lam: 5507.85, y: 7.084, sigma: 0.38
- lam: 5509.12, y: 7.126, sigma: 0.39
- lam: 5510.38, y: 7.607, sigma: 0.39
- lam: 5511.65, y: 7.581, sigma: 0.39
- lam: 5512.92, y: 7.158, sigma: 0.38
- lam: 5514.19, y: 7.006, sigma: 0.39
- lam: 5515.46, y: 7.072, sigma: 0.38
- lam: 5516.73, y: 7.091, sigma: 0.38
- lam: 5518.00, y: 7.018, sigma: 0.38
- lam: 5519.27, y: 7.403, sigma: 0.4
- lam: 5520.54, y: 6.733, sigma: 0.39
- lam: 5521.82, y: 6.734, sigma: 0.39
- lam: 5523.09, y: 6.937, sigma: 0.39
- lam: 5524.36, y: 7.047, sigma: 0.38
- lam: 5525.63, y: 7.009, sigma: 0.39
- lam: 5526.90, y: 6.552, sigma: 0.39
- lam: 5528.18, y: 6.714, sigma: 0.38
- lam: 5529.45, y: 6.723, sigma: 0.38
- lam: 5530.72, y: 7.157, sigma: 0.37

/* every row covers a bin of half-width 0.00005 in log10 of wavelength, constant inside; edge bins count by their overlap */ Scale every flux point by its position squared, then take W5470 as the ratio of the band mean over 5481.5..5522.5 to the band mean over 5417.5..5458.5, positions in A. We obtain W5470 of 1.1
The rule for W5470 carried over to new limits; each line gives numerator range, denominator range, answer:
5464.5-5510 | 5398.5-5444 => 1.08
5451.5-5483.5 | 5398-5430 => 1.08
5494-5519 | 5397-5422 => 1.08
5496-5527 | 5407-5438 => 1.10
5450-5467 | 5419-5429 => 1.05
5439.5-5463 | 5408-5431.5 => 1.05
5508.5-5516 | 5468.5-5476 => 1.03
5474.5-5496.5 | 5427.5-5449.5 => 1.05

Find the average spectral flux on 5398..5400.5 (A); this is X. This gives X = 6.89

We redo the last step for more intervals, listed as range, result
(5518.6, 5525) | 6.97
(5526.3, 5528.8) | 6.61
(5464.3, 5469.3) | 7.17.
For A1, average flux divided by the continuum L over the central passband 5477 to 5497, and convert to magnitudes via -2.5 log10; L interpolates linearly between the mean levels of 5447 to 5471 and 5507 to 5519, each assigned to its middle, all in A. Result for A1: 0.03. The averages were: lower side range 6.9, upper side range 7.2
